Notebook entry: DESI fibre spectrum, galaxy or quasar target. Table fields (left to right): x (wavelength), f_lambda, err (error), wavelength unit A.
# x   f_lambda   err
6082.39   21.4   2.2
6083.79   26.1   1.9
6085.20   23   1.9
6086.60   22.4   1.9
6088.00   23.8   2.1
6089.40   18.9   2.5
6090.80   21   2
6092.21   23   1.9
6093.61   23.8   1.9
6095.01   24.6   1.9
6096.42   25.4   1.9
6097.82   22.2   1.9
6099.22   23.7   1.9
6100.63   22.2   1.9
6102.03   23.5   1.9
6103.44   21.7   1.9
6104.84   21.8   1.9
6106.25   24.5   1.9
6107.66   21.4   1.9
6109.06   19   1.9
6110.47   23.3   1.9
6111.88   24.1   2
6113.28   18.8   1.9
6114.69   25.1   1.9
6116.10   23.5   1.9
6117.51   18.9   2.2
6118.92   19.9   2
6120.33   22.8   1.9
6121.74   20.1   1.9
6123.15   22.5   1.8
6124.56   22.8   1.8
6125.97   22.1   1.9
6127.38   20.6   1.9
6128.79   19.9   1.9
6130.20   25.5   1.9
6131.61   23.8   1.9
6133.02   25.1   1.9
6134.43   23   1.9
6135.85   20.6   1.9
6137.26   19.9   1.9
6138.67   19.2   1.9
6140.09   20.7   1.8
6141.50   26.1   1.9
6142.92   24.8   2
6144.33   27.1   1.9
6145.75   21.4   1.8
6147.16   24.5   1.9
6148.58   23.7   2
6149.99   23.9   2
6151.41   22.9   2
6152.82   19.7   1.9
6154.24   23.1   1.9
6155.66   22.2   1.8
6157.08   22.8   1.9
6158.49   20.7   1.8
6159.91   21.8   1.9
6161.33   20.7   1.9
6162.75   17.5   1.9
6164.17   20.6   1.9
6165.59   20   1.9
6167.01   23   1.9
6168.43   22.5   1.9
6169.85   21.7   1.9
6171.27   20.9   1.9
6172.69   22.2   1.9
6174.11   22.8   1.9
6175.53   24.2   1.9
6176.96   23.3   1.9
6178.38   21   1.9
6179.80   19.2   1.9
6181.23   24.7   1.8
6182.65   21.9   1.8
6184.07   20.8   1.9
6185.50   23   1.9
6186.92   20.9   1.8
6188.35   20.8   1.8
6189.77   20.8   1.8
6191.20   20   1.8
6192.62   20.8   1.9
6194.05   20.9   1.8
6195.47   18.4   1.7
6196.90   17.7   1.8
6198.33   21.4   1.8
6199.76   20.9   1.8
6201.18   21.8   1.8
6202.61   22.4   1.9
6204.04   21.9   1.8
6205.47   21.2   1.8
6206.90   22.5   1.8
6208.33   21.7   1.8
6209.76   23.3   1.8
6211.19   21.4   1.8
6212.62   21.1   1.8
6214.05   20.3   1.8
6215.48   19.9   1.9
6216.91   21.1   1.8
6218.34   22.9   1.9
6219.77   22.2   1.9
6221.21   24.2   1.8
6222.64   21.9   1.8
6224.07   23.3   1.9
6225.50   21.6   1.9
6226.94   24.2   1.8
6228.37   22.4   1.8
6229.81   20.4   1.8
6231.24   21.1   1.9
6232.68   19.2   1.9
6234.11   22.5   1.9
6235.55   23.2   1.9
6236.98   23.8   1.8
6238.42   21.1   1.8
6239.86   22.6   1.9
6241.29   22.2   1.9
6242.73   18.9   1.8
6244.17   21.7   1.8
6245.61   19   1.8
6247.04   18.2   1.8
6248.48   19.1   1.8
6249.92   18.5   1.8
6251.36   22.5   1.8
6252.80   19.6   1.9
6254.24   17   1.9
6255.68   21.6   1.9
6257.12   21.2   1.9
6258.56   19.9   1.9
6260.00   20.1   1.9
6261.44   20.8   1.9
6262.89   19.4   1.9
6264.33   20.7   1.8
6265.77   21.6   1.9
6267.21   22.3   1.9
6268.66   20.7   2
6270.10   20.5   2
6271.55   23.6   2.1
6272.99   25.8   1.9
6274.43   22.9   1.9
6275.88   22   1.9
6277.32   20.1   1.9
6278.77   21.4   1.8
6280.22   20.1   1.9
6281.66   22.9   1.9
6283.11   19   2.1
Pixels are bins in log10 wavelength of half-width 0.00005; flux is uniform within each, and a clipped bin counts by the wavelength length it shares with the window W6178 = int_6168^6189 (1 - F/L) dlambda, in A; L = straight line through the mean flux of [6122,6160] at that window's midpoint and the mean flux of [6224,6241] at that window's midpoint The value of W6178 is 0.4 A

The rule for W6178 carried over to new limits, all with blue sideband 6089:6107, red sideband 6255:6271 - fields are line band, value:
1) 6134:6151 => -0.5 A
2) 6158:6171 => 0.6 A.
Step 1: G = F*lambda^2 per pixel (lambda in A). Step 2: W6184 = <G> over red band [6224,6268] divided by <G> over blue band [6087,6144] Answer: 1.0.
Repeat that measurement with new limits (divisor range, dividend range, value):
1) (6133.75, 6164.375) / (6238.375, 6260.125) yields 0.94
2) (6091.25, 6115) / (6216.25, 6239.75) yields 1.02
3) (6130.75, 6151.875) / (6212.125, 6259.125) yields 0.94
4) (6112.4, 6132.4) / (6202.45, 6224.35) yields 1.03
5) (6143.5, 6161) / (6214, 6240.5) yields 0.99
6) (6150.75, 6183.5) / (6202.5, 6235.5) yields 1.02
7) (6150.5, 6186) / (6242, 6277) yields 0.98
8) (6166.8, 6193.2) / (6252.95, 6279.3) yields 1.00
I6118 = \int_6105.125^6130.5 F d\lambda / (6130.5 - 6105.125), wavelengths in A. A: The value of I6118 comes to 21.9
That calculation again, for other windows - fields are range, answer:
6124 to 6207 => 21.9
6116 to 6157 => 22.4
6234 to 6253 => 20.9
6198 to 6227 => 21.9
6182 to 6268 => 21.1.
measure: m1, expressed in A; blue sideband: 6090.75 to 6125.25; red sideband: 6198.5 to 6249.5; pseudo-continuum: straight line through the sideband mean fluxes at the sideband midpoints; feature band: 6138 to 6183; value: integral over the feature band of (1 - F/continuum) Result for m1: -0.4 A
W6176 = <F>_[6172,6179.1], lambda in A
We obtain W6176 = 22.7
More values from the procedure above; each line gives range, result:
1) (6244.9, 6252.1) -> 19.5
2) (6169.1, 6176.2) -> 22.4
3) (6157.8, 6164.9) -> 20.2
